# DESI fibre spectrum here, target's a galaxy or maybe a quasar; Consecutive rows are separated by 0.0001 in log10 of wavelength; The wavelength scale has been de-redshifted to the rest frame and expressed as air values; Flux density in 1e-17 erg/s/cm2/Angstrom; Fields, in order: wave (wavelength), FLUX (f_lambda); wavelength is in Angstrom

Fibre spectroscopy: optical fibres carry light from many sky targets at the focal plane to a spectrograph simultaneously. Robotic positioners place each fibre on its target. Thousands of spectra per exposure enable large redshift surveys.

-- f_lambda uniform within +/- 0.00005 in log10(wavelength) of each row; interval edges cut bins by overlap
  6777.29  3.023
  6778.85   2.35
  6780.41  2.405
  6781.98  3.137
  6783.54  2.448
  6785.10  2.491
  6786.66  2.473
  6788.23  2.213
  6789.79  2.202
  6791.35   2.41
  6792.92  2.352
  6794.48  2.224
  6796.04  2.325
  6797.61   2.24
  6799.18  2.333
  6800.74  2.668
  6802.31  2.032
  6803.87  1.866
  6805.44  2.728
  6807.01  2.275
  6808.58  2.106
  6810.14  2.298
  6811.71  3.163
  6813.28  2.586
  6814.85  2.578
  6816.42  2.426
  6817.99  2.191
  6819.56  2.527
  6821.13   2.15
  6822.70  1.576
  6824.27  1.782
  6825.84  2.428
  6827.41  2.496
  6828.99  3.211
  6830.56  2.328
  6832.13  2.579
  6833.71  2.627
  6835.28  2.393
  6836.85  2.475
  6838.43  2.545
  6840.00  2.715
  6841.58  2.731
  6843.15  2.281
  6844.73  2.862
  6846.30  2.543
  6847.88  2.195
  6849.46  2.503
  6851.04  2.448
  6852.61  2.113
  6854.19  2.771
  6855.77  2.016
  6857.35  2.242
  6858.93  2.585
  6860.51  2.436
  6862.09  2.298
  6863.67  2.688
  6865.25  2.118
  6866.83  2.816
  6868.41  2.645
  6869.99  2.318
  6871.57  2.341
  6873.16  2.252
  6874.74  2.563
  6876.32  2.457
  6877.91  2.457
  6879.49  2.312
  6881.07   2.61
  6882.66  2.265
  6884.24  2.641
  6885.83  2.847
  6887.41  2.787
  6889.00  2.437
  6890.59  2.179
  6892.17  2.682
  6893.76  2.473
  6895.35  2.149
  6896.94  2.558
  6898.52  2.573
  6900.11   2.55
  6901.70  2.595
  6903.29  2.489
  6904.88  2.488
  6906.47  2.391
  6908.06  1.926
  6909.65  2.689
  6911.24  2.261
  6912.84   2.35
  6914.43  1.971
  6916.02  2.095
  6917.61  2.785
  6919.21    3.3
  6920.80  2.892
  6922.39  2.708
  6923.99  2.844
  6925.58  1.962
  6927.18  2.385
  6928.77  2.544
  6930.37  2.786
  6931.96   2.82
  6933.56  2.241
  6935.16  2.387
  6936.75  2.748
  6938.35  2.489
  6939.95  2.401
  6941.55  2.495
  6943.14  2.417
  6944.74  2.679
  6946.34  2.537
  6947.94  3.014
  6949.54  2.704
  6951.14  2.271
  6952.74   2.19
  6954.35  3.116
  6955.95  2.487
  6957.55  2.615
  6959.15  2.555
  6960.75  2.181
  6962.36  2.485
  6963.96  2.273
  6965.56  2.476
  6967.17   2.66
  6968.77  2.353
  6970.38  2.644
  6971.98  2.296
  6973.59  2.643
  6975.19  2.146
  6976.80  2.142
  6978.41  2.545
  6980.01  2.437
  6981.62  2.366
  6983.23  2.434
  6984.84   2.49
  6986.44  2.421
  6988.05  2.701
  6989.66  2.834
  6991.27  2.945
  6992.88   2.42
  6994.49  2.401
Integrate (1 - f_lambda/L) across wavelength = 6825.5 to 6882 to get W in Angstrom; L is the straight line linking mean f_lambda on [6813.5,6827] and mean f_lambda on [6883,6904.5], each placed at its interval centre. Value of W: -2.8 Angstrom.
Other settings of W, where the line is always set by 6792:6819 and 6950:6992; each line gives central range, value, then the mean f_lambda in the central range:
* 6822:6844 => -0.5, 2.45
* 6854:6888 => -0.7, 2.47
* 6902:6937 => -0.6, 2.5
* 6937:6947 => -0.2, 2.52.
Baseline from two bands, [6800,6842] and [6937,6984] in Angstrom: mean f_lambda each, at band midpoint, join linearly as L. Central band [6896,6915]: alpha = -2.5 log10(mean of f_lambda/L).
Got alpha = 0.02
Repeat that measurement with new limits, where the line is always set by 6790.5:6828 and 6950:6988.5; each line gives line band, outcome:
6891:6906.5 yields -0.043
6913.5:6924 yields -0.097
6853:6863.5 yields -0.015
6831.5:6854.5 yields -0.073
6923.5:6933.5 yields -0.046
